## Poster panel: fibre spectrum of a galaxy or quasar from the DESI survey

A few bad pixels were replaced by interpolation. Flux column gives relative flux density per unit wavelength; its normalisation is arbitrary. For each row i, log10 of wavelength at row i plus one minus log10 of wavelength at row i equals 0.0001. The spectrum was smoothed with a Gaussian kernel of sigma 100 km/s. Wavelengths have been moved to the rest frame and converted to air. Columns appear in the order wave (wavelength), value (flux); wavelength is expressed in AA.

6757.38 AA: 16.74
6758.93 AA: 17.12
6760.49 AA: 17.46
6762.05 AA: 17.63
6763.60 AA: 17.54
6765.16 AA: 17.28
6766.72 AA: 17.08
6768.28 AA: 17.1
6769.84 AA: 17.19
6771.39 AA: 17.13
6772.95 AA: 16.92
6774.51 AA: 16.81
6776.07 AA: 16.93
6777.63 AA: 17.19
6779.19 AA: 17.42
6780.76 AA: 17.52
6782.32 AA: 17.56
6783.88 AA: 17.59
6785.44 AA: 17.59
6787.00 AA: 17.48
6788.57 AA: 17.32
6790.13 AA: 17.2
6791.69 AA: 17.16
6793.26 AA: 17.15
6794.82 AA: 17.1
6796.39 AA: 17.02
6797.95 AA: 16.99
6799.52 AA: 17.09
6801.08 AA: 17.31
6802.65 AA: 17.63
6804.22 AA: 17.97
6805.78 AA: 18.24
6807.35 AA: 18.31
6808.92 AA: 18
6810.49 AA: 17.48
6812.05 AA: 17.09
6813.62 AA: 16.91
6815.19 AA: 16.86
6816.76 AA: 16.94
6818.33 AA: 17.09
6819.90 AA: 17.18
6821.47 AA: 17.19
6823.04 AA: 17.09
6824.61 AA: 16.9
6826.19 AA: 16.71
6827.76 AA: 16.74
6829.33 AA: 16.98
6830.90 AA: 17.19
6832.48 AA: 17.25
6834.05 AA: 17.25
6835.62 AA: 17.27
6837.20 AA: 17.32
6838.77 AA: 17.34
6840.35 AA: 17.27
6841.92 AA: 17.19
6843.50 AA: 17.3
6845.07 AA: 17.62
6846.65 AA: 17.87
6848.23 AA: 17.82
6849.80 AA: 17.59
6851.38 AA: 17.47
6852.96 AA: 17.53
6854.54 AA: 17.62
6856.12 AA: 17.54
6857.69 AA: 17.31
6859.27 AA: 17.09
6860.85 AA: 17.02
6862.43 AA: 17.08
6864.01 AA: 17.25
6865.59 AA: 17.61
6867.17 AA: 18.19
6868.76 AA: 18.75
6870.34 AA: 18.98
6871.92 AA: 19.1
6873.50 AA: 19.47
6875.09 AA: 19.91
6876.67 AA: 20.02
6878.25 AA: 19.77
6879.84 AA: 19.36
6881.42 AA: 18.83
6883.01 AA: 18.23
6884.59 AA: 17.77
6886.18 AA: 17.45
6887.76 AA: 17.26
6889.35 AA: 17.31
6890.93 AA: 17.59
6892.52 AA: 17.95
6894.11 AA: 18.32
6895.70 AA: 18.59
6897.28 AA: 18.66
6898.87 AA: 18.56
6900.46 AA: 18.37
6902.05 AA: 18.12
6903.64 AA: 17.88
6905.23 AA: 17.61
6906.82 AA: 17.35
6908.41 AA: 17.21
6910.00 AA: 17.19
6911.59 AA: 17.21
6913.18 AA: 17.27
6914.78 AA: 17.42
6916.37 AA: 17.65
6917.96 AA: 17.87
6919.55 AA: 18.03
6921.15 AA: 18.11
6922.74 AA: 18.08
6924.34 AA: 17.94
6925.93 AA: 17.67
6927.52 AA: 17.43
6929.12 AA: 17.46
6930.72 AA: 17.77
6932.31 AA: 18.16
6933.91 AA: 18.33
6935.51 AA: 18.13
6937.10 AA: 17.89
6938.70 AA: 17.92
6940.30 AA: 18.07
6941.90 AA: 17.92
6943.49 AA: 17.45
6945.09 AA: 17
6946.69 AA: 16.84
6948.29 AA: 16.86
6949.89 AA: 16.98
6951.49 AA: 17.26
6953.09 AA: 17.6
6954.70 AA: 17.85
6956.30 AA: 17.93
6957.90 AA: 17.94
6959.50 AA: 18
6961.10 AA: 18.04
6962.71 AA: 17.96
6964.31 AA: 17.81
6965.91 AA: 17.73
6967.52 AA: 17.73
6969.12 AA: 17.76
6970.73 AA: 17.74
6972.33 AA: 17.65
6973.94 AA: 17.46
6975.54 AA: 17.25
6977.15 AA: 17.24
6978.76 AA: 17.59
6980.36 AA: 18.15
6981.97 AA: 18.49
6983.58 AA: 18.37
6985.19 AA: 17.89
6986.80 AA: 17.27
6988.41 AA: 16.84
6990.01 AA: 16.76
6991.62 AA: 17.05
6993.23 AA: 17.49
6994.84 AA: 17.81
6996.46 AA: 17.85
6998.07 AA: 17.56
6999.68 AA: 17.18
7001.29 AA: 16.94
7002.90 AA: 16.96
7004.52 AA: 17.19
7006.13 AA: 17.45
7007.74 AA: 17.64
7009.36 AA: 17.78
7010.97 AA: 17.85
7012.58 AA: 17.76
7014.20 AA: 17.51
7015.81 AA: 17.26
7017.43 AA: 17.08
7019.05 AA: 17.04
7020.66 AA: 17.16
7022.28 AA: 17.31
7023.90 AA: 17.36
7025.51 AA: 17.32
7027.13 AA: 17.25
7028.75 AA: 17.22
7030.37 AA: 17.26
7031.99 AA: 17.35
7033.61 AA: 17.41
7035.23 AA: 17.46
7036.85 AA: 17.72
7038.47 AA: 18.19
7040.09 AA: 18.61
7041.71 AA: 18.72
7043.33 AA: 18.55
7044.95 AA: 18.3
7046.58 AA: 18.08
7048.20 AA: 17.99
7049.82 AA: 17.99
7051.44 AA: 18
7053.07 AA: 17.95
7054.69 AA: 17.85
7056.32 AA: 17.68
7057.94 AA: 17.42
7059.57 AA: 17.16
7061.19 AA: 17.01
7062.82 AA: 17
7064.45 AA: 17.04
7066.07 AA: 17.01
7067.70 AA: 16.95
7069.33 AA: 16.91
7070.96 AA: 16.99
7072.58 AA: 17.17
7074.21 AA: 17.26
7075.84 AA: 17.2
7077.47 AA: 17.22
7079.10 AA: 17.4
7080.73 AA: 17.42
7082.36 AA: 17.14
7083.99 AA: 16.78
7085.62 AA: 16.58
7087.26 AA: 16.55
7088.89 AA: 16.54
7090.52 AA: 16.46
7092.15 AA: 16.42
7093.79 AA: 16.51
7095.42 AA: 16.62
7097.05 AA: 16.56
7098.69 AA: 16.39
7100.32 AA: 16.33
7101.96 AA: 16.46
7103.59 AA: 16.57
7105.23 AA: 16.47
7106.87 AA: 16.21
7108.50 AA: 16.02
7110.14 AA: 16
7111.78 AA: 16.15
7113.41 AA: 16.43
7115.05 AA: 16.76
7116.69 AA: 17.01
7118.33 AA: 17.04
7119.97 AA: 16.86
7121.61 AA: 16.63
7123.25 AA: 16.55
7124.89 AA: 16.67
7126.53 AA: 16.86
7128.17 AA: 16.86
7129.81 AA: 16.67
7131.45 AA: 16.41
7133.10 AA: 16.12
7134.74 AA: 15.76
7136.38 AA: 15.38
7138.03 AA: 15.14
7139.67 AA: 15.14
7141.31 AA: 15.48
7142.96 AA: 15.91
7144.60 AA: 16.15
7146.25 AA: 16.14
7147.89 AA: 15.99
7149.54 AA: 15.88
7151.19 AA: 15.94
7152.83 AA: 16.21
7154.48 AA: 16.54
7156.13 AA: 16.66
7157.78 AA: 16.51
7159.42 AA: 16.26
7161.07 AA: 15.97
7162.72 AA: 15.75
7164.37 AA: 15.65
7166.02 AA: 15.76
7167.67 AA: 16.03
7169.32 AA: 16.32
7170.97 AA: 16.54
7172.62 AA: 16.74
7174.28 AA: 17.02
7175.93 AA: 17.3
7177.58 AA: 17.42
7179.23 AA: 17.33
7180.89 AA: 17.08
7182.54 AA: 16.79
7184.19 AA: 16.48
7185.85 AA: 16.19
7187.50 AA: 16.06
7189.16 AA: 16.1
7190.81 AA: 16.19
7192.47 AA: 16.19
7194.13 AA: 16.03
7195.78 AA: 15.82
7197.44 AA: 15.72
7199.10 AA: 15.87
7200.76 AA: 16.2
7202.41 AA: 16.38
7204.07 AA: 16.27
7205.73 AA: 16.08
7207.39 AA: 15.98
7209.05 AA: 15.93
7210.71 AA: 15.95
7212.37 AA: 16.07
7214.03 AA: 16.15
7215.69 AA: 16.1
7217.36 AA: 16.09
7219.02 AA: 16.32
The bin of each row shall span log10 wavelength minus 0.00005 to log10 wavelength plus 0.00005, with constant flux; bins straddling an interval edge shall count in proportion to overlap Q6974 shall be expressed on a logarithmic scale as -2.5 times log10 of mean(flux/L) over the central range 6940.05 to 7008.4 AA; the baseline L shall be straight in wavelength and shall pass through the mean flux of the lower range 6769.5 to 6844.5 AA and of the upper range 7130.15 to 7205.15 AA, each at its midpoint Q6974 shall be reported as -0.05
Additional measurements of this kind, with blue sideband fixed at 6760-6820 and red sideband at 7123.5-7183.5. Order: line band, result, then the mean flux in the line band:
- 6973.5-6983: -0.06 mag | 17.7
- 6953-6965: -0.07 mag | 17.9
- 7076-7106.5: -0.01 mag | 16.7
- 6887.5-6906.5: -0.06 mag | 18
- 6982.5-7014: -0.05 mag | 17.5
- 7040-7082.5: -0.06 mag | 17.5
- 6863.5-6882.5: -0.11 mag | 18.9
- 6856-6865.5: -0.01 mag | 17.2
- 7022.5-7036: -0.04 mag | 17.3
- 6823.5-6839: 0.01 mag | 17.1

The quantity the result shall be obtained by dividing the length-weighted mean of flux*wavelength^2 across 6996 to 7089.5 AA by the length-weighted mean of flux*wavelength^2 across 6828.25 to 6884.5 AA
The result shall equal 1.0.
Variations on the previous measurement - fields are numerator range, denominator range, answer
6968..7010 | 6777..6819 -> 1.07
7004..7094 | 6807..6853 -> 1.07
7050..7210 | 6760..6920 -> 1.02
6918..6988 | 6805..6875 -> 1.05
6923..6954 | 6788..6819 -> 1.06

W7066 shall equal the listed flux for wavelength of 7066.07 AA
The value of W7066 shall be 17.01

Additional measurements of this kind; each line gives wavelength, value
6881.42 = 18.83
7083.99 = 16.78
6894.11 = 18.32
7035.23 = 17.46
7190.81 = 16.19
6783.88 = 17.59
